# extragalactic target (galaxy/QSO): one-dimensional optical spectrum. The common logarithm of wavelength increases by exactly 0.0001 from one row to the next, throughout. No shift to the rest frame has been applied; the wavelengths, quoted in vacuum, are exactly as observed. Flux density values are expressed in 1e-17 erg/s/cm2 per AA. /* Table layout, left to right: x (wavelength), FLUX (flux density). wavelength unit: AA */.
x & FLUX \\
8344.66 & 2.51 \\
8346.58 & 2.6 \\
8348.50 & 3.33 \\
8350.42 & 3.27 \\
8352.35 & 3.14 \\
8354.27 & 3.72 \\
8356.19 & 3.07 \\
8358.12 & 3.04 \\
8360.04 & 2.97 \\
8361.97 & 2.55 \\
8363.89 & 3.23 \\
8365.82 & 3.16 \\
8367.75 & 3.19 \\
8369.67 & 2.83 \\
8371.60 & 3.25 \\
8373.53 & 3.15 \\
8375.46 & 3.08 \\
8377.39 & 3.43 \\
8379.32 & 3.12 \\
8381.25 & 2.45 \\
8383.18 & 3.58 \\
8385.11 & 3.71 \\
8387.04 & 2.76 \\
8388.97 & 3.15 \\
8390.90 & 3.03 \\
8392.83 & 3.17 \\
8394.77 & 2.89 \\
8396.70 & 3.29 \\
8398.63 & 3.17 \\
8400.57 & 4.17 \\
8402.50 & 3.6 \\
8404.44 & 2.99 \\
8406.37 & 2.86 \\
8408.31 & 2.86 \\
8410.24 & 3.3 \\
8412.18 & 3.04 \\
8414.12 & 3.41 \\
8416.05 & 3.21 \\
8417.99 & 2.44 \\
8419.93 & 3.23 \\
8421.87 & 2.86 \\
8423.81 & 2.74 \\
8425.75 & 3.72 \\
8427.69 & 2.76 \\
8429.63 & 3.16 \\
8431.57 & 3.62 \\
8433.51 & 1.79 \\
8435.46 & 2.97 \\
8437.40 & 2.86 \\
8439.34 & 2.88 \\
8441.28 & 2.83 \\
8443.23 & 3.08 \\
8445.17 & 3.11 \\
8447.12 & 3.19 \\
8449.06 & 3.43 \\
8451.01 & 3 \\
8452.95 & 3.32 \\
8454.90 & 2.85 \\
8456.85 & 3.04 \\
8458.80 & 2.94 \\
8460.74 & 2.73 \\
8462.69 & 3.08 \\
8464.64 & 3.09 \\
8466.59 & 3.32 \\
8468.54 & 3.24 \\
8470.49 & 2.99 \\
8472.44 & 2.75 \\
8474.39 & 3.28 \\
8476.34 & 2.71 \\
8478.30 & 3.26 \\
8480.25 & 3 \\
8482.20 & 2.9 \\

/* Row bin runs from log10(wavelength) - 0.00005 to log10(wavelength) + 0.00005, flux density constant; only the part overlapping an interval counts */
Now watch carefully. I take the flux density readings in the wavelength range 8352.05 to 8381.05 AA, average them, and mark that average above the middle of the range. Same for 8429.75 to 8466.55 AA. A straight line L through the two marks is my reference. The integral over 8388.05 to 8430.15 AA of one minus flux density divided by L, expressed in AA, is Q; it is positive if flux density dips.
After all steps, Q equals -1.2 AA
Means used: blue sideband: 3.11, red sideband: 3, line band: 3.14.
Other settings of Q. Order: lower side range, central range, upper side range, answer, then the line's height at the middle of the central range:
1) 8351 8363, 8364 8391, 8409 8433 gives -0.44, 3.09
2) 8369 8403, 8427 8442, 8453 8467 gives 1.08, 3.08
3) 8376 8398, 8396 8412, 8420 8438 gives -1.04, 3.07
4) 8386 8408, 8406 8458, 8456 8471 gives 1.55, 3.12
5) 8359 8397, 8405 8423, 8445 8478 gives 0.37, 3.08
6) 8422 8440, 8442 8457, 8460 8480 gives -0.68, 2.99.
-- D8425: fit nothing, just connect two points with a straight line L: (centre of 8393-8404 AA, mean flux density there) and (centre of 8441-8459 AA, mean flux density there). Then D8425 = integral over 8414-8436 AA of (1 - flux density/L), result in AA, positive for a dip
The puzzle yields 1.8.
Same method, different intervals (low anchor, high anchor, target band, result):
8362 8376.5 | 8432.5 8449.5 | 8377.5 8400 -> -0.8 AA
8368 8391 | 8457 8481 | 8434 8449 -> 0.4 AA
